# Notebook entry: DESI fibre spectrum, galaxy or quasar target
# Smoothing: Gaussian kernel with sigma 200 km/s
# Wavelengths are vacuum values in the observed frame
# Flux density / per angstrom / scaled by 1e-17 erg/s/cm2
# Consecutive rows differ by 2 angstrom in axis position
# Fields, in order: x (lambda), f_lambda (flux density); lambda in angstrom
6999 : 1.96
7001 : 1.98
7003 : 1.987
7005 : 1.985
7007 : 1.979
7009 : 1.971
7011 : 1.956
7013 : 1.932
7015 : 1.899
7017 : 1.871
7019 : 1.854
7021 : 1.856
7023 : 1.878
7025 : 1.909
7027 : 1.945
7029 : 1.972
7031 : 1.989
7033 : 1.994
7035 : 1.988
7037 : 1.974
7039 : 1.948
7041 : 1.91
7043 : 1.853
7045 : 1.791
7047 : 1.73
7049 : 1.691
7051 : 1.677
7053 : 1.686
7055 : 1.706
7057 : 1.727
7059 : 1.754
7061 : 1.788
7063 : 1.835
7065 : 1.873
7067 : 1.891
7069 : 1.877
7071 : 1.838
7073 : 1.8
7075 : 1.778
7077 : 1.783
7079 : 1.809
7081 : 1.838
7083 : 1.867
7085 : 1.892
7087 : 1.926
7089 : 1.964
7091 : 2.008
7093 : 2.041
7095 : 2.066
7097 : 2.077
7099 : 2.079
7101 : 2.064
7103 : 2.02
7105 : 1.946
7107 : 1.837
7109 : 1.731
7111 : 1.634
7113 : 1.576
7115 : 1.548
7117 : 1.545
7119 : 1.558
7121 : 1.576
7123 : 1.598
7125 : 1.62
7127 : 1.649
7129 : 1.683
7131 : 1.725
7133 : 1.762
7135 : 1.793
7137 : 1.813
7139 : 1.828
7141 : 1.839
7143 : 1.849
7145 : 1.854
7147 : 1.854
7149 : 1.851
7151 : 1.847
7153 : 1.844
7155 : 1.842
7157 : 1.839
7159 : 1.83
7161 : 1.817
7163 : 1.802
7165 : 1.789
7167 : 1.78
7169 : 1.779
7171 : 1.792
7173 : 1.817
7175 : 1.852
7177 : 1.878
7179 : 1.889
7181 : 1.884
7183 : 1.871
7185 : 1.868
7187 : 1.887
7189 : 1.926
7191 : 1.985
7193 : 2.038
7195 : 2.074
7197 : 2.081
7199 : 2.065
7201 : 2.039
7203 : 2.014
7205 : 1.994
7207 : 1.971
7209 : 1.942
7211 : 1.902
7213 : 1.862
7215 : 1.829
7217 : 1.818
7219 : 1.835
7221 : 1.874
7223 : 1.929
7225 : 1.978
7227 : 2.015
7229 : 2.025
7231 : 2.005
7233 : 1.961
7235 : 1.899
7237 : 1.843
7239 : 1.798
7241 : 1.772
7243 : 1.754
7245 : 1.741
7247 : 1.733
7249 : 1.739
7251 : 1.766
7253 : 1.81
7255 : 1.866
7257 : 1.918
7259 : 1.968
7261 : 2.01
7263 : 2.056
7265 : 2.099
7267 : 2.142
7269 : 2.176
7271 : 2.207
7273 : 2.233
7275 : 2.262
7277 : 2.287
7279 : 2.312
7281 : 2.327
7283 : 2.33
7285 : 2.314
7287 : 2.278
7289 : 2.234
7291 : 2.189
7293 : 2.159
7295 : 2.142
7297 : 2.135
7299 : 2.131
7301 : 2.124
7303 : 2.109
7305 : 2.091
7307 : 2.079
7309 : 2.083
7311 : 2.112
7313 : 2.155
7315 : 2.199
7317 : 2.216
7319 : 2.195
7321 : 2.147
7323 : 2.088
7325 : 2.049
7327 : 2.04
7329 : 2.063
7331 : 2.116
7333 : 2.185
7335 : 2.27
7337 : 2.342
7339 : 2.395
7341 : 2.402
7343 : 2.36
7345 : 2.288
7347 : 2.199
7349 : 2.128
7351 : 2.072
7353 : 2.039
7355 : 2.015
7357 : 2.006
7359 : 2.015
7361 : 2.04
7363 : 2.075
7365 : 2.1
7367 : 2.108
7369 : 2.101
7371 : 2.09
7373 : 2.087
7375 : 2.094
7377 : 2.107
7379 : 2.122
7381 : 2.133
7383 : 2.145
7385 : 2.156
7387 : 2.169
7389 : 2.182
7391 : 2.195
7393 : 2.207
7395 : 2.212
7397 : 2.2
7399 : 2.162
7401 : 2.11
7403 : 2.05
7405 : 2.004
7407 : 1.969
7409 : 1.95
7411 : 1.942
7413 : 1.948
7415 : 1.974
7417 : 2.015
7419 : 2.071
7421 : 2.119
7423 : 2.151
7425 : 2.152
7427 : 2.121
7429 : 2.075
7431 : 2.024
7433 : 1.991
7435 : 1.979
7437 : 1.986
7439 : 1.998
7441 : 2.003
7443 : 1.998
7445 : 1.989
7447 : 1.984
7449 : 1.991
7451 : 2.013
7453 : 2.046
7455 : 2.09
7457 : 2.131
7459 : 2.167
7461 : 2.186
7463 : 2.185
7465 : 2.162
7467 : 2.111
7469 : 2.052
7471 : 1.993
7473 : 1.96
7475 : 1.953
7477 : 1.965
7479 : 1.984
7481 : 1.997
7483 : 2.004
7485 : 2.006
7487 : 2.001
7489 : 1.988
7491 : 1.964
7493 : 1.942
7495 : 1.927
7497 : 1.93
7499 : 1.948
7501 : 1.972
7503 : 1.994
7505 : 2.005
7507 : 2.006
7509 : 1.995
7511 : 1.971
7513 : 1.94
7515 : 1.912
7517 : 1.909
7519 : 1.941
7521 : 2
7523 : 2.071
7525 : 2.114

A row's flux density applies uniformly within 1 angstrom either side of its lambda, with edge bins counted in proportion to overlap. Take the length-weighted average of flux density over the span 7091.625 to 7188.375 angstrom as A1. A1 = 1.81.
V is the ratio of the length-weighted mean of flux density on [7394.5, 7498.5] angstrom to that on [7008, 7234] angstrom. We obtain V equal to 1.09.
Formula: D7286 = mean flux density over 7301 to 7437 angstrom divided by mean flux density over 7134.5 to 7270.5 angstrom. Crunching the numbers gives 1.12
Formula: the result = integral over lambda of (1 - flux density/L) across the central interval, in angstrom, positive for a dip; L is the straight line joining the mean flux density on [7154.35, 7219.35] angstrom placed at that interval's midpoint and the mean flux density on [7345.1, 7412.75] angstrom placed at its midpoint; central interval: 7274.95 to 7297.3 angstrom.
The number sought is -2.8 angstrom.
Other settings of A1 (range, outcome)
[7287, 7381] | 2.14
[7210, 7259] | 1.86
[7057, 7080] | 1.82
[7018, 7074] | 1.85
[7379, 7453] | 2.07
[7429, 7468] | 2.05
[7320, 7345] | 2.21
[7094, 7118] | 1.84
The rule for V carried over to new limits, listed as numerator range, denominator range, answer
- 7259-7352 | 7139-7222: 1.16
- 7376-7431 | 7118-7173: 1.18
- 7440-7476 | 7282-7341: 0.95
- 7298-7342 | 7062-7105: 1.13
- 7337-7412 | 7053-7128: 1.17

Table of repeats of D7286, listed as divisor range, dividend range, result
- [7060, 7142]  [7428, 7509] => 1.11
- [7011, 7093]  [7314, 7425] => 1.14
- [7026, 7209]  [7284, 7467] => 1.14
